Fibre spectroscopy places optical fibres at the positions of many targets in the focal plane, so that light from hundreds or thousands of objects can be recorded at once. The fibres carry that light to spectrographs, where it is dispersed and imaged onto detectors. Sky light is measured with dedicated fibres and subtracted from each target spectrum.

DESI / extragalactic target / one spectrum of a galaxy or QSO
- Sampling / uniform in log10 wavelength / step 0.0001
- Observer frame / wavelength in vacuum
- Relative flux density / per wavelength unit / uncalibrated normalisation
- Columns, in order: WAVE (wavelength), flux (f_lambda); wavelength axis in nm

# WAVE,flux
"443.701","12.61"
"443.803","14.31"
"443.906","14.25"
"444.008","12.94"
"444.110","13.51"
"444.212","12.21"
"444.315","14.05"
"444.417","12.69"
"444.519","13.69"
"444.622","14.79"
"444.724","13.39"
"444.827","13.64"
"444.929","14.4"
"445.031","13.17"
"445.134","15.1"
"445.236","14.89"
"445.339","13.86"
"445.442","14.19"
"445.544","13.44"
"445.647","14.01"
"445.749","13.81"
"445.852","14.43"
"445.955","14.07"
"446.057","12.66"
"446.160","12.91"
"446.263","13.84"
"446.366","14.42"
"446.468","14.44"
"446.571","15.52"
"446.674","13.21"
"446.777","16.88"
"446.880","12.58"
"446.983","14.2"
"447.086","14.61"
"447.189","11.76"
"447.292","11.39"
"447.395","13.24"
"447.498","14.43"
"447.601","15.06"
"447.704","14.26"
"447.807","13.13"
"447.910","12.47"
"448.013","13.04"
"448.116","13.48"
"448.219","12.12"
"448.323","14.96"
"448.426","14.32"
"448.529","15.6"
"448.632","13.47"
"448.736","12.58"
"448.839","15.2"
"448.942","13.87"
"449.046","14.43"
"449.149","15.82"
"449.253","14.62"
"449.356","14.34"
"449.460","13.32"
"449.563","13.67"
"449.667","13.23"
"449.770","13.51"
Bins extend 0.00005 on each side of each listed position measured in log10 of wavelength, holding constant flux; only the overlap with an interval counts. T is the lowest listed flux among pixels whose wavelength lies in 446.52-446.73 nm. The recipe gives 13.21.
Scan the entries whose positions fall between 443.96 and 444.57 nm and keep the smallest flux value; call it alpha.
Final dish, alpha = 12.21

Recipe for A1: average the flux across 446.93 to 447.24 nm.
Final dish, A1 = 13.5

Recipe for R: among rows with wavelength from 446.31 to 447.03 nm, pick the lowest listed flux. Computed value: 12.58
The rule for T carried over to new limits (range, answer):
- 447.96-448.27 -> 12.12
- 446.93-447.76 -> 11.39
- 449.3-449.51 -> 13.32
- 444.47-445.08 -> 13.17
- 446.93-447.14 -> 14.2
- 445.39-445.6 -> 13.44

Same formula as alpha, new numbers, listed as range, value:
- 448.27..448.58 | 14.32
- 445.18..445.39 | 13.86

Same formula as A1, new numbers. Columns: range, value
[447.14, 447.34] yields 11.6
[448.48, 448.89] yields 14.2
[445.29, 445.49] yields 14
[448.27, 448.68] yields 14.6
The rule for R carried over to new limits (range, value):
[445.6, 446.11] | 12.66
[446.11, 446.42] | 12.91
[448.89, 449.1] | 13.87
